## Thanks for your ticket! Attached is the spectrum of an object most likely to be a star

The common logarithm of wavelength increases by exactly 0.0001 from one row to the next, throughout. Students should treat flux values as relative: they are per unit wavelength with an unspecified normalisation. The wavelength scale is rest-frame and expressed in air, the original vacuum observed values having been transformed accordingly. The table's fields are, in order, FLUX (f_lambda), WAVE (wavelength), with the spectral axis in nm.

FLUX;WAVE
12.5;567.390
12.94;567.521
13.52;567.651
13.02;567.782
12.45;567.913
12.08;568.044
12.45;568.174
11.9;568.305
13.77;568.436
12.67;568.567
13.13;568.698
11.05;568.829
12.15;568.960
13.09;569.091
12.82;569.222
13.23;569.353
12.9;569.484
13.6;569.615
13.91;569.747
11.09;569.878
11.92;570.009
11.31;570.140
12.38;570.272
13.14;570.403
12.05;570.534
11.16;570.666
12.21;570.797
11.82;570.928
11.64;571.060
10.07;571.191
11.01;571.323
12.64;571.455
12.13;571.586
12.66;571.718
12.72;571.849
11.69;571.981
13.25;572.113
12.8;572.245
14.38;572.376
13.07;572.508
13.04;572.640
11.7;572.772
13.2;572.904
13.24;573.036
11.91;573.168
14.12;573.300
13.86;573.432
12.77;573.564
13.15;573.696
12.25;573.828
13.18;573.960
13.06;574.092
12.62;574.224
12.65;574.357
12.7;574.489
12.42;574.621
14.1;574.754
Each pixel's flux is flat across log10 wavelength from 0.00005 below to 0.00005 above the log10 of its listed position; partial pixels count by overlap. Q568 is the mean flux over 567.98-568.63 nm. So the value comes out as 12.6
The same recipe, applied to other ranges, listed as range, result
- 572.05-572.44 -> 13.5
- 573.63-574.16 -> 12.9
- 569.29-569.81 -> 13.4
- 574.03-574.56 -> 12.8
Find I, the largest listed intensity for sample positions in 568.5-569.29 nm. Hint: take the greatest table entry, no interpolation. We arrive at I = 13.13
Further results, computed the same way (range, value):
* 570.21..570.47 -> 13.14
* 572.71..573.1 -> 13.24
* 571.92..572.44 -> 14.38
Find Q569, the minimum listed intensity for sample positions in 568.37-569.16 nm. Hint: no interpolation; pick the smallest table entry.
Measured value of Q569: 11.05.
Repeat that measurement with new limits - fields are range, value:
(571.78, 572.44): 11.69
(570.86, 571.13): 11.64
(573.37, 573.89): 12.25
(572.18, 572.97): 11.7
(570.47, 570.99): 11.16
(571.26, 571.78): 11.01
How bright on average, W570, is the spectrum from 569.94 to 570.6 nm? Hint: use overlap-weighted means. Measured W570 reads 12.2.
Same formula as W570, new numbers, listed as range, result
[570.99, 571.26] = 10.9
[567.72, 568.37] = 12.4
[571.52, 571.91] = 12.5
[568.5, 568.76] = 12.9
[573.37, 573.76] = 13.3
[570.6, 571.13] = 11.7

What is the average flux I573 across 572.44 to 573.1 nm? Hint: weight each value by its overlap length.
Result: 12.8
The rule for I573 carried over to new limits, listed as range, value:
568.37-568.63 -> 13.2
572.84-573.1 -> 13.2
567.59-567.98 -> 13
